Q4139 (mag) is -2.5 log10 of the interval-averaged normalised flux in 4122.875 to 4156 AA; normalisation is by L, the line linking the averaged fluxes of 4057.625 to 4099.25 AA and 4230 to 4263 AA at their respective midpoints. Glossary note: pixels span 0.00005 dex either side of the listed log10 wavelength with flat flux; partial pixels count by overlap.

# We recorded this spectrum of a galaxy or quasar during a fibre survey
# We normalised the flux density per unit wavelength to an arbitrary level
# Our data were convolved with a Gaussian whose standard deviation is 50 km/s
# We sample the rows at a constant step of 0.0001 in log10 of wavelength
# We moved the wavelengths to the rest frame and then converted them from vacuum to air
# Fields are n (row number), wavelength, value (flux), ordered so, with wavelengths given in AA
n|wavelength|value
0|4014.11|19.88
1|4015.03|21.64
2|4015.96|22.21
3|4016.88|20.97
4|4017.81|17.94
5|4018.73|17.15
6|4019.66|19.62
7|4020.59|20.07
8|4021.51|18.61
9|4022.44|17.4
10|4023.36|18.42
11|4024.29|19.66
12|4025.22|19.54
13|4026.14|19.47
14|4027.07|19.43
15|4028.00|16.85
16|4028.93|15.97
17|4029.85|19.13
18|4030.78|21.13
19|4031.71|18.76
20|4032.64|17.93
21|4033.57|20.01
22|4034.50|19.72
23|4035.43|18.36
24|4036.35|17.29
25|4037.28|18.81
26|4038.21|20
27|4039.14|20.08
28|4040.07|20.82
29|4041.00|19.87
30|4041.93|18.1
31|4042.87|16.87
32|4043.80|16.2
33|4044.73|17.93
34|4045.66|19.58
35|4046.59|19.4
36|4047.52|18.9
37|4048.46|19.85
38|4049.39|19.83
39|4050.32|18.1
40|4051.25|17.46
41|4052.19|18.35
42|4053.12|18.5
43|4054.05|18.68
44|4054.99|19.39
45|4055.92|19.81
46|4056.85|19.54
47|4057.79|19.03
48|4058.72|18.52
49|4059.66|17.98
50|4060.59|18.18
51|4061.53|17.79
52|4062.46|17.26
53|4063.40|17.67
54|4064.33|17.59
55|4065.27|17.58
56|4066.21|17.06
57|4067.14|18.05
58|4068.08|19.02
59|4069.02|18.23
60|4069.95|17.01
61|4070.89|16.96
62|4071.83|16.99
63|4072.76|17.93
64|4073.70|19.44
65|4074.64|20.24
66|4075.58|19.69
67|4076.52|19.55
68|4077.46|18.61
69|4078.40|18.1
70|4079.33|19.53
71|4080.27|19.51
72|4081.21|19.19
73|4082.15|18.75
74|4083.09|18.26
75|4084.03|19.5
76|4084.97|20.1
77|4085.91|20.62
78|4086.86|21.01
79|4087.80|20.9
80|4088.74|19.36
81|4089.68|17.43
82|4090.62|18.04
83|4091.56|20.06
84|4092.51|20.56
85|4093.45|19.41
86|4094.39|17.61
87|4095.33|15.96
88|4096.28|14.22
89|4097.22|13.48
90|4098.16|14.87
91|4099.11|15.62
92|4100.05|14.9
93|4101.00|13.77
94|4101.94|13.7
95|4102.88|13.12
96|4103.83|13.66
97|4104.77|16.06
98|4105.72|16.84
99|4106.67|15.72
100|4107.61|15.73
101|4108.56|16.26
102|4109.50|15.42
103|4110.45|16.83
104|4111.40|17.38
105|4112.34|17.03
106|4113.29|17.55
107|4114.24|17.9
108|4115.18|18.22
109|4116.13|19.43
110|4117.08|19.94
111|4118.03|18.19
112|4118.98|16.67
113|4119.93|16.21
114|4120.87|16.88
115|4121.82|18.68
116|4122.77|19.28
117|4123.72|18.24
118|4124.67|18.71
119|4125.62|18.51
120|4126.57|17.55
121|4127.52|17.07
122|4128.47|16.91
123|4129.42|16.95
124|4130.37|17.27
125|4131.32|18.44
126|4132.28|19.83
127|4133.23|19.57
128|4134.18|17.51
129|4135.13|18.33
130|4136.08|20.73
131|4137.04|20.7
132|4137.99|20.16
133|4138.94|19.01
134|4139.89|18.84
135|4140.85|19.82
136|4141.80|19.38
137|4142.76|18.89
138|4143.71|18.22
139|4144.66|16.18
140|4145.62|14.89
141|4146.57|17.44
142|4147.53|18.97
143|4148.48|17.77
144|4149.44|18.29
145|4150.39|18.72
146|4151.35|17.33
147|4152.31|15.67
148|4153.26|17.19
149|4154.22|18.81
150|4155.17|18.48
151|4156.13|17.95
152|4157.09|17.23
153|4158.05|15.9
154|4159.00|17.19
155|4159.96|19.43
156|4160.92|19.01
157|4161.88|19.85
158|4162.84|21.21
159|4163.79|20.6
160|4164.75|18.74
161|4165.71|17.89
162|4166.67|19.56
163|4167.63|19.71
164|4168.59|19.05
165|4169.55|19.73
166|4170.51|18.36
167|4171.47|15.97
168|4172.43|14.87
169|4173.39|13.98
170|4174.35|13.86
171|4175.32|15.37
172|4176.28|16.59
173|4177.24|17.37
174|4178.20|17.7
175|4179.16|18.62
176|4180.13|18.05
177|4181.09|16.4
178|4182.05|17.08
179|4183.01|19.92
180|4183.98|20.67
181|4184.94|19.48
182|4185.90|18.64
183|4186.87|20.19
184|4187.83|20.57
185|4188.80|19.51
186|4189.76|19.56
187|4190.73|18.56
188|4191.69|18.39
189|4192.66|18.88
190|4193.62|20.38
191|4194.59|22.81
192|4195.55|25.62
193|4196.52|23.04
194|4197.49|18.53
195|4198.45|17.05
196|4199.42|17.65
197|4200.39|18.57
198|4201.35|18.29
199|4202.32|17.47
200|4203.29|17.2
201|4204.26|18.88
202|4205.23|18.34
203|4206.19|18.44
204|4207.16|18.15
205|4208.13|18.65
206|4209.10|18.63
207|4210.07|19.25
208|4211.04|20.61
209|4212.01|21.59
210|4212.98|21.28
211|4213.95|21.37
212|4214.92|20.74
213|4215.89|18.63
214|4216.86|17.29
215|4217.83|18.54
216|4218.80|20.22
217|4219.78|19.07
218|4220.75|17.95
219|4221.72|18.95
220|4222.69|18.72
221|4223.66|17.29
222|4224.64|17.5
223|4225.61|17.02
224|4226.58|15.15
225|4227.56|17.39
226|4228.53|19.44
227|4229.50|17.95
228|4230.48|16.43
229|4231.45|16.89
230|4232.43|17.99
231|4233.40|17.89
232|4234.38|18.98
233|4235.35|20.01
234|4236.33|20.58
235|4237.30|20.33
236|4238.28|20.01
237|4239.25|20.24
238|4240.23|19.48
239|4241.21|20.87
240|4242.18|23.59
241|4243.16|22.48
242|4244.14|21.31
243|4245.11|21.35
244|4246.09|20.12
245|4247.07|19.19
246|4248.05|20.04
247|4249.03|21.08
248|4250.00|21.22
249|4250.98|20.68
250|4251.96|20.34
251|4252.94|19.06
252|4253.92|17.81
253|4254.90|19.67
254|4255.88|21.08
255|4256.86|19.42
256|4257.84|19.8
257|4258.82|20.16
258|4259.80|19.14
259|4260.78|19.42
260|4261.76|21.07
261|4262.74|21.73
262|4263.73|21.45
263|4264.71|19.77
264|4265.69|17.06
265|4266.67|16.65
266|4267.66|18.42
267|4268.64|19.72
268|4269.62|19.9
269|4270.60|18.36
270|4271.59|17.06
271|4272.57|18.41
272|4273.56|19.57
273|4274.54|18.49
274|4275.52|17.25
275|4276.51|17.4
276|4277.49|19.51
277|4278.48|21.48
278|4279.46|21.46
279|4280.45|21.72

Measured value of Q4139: 0.04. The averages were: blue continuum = 18.3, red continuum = 20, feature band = 18.3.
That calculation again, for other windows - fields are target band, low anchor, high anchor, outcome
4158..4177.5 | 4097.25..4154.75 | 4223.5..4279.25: 0.01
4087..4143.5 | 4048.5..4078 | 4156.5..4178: 0.03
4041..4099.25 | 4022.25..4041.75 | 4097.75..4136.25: -0.02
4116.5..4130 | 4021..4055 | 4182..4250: 0.07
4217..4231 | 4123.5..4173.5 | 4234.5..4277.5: 0.08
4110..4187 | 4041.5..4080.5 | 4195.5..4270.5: 0.05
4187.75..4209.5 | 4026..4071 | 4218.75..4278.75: -0.01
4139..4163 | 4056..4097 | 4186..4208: 0.06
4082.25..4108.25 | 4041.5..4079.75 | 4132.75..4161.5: 0.08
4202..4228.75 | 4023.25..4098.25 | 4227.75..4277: 0.04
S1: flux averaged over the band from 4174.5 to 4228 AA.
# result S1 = 18.8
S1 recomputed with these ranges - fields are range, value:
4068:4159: 17.8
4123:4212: 18.5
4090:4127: 16.9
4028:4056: 18.8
